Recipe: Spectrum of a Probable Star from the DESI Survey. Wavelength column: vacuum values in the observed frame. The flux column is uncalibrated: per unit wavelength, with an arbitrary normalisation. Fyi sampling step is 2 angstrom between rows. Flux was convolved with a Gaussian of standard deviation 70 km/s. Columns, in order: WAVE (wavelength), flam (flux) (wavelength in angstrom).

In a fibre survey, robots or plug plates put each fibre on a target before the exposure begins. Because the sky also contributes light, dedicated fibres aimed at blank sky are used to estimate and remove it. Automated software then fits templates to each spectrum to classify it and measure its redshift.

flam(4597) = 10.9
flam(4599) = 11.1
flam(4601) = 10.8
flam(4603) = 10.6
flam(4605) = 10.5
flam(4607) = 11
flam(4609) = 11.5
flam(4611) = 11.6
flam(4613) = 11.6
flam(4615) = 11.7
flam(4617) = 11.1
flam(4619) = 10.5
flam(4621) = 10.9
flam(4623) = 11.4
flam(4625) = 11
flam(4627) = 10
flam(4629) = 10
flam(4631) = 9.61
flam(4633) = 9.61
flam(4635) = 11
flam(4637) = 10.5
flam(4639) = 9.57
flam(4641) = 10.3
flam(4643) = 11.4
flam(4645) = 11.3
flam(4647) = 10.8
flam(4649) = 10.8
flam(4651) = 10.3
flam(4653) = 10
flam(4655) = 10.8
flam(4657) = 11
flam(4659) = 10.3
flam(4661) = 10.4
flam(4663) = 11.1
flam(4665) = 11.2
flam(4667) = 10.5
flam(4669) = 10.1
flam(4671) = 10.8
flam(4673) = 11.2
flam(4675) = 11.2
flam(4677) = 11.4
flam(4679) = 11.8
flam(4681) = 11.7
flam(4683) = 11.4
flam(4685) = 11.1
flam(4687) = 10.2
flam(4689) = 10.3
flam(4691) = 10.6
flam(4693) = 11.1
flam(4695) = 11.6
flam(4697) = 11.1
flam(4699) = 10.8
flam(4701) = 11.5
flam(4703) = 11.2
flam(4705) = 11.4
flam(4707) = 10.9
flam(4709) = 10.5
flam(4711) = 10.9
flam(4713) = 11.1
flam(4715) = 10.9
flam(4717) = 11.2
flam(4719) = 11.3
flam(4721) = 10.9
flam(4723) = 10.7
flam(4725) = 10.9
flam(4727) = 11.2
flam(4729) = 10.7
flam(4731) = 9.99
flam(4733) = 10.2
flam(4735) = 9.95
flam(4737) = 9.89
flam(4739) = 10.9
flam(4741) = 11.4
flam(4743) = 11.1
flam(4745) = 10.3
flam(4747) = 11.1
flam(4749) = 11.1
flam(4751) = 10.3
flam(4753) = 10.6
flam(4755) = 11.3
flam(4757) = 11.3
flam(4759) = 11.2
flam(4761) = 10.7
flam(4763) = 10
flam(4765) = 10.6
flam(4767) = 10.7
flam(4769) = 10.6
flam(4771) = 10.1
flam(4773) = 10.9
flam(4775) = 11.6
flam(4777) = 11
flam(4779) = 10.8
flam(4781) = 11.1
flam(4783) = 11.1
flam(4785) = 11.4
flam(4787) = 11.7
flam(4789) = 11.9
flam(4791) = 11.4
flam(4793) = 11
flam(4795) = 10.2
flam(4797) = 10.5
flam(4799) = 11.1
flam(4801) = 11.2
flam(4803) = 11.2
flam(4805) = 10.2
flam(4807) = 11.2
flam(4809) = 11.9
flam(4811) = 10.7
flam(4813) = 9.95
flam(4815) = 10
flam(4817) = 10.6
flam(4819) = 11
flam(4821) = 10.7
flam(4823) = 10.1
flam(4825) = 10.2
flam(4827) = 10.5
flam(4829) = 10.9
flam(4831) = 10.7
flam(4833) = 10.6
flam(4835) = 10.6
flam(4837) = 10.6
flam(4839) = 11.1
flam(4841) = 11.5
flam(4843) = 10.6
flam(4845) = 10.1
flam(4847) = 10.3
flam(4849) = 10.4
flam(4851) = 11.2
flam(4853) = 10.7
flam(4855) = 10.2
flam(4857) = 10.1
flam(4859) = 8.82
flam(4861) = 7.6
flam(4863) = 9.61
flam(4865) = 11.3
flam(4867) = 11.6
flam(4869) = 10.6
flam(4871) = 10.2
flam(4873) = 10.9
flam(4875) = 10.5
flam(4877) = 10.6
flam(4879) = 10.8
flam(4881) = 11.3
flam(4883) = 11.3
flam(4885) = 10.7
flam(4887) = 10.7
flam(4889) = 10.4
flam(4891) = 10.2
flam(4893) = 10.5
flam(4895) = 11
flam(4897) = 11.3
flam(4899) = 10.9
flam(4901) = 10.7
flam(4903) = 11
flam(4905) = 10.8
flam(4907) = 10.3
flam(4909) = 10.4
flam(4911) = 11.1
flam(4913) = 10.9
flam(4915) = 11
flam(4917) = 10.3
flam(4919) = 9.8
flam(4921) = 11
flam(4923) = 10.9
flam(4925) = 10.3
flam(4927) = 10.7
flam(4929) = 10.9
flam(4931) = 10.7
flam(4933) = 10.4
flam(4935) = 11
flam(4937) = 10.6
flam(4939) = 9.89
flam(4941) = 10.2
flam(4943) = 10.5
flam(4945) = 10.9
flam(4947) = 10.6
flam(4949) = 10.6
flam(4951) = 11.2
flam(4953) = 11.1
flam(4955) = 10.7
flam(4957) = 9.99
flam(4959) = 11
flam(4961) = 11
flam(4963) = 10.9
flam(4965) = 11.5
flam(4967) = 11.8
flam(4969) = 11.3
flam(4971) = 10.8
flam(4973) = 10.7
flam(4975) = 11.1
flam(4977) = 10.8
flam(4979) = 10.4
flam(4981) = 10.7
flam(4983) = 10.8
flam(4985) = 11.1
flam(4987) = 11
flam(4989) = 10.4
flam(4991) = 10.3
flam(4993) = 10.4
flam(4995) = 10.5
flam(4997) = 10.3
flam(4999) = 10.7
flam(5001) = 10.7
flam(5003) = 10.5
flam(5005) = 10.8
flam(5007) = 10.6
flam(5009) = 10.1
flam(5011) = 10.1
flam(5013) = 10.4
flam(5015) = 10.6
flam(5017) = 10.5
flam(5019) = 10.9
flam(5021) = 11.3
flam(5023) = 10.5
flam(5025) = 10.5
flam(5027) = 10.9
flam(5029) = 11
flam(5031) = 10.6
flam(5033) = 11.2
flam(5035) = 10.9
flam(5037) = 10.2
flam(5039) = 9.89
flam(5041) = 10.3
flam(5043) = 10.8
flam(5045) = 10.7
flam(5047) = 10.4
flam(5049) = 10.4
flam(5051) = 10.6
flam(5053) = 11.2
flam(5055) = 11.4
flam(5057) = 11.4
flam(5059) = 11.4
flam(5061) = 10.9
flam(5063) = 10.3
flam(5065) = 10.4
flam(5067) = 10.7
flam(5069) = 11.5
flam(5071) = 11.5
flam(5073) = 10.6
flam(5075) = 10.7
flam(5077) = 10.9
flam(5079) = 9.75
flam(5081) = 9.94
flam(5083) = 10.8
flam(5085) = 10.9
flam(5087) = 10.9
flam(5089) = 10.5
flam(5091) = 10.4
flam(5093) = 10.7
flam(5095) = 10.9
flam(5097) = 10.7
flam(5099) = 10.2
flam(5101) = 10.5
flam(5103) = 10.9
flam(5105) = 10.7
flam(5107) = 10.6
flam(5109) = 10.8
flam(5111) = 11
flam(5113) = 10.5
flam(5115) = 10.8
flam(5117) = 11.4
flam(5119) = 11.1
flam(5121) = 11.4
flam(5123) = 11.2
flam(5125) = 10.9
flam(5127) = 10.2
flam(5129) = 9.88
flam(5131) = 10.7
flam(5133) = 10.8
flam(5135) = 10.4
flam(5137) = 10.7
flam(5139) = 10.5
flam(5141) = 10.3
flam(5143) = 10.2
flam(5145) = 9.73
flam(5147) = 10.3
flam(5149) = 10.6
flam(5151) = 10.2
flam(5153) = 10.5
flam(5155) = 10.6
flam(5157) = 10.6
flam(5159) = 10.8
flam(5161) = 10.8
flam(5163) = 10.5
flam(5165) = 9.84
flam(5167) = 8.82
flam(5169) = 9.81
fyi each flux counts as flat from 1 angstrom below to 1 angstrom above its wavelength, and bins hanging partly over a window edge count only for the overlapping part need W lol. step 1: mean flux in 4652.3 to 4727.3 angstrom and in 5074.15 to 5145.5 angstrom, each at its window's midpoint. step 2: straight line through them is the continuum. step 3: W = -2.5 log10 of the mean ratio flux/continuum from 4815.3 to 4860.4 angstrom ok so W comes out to 0.04 mag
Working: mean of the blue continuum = 11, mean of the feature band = 10.5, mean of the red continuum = 10.6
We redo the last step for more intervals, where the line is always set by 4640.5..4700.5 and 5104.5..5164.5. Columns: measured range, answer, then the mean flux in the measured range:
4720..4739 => 0.035 mag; 10.5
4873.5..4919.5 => 0.003 mag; 10.7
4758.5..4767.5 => 0.024 mag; 10.6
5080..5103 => 0.004 mag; 10.6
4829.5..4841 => 0.000 mag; 10.8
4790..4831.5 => 0.009 mag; 10.7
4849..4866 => 0.085 mag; 9.97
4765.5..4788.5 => -0.018 mag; 11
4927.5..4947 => 0.017 mag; 10.6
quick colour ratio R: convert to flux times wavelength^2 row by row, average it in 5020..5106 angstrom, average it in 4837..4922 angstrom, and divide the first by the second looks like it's 1.09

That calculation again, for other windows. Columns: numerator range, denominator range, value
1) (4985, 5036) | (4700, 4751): 1.10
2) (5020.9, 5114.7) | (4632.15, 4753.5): 1.16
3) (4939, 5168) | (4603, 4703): 1.16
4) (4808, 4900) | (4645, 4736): 1.04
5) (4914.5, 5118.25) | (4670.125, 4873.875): 1.10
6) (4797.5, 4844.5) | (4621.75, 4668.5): 1.10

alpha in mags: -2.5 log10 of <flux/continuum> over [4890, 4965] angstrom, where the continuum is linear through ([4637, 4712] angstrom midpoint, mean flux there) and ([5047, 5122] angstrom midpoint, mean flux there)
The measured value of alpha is 0.013 mag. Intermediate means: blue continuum 10.9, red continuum 10.8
